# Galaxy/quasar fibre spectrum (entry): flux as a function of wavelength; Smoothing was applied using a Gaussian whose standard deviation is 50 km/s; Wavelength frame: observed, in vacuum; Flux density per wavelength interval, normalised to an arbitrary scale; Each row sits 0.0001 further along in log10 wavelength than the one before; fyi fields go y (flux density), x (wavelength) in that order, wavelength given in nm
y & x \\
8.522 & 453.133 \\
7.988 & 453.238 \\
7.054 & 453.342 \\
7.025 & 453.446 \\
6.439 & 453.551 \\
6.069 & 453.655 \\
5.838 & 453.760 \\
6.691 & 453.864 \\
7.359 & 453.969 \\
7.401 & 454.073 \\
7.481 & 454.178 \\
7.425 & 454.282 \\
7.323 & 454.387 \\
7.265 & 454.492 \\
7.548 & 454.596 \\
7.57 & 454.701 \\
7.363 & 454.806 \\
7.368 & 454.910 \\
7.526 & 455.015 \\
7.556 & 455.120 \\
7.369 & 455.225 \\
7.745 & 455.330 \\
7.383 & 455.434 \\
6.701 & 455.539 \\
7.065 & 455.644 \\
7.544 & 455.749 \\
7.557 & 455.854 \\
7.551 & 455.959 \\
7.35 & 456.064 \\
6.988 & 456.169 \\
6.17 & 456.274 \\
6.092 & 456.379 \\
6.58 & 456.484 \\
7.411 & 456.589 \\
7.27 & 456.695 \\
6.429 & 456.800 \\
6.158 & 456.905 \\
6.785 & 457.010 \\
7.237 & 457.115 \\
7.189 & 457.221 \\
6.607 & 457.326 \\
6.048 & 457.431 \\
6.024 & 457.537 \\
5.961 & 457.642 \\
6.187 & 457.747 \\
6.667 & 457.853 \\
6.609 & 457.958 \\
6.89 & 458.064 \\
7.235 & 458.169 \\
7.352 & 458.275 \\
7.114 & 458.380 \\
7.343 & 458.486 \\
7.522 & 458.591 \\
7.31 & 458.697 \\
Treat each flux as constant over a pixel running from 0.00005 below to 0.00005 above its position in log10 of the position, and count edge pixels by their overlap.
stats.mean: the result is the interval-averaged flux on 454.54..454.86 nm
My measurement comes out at 7.51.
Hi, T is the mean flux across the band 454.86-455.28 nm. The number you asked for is 7.44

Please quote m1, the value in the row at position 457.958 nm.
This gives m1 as 6.609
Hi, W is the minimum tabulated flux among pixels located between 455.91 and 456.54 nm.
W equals 6.092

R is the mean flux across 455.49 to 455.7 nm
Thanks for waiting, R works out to 6.89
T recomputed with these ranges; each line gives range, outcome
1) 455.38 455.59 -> 7.08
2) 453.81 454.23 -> 7.23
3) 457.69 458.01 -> 6.48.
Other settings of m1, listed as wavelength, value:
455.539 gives 6.701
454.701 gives 7.57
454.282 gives 7.425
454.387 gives 7.323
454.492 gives 7.265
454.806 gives 7.363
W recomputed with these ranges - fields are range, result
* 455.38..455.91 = 6.701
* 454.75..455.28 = 7.363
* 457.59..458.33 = 5.961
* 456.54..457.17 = 6.158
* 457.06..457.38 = 6.607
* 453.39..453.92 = 5.838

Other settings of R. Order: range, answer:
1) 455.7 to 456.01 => 7.55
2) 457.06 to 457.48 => 6.78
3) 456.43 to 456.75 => 7.07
